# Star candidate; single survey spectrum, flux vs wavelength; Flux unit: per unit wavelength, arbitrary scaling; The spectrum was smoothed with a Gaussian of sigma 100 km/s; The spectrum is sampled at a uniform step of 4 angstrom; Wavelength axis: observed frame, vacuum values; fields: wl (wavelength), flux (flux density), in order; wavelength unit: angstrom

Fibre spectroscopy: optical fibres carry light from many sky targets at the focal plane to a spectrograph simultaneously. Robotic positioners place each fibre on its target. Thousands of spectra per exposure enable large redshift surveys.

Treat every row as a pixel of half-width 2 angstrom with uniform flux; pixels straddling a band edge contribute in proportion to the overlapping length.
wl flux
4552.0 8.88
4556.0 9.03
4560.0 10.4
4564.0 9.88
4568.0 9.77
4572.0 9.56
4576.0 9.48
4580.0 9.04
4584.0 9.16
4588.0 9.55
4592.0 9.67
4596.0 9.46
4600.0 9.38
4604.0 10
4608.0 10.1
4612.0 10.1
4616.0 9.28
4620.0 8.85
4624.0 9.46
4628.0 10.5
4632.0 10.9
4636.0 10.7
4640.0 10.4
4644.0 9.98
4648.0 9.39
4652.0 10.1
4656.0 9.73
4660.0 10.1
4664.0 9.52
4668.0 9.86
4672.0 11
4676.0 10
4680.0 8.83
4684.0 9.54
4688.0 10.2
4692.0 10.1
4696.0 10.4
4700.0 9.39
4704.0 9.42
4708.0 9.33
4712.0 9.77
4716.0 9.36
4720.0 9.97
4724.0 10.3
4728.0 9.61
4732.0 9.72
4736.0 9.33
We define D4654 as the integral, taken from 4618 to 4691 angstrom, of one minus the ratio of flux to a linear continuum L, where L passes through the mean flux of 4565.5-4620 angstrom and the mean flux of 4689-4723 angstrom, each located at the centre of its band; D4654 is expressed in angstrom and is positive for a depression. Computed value -2.2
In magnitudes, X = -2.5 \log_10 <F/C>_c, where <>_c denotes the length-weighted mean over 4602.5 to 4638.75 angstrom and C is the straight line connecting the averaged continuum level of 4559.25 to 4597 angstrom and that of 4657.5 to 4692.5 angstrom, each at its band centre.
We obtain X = -0.03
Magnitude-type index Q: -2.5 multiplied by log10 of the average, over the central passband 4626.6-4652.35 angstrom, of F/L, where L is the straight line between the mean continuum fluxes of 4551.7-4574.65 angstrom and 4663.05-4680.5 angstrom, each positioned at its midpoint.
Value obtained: -0.05 mag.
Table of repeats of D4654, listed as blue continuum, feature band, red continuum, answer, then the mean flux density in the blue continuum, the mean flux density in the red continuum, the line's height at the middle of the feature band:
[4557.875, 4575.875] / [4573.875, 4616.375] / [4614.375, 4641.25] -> 1.5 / 9.85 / 10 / 9.93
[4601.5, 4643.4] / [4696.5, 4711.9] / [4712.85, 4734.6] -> 0.5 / 10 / 9.78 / 9.82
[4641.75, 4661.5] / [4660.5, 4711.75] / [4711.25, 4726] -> 0.3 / 9.86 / 9.86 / 9.86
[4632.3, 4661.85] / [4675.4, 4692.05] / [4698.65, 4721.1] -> 0.2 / 10.1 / 9.53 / 9.77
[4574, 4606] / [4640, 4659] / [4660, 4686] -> -0.3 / 9.47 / 9.82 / 9.72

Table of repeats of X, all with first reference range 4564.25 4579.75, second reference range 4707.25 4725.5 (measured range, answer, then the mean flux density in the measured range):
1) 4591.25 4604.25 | 0.00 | 9.57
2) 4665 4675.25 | -0.06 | 10.3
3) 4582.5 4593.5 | 0.01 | 9.46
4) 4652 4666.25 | -0.02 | 9.83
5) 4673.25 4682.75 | 0.02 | 9.55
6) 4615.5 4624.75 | 0.06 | 9.15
